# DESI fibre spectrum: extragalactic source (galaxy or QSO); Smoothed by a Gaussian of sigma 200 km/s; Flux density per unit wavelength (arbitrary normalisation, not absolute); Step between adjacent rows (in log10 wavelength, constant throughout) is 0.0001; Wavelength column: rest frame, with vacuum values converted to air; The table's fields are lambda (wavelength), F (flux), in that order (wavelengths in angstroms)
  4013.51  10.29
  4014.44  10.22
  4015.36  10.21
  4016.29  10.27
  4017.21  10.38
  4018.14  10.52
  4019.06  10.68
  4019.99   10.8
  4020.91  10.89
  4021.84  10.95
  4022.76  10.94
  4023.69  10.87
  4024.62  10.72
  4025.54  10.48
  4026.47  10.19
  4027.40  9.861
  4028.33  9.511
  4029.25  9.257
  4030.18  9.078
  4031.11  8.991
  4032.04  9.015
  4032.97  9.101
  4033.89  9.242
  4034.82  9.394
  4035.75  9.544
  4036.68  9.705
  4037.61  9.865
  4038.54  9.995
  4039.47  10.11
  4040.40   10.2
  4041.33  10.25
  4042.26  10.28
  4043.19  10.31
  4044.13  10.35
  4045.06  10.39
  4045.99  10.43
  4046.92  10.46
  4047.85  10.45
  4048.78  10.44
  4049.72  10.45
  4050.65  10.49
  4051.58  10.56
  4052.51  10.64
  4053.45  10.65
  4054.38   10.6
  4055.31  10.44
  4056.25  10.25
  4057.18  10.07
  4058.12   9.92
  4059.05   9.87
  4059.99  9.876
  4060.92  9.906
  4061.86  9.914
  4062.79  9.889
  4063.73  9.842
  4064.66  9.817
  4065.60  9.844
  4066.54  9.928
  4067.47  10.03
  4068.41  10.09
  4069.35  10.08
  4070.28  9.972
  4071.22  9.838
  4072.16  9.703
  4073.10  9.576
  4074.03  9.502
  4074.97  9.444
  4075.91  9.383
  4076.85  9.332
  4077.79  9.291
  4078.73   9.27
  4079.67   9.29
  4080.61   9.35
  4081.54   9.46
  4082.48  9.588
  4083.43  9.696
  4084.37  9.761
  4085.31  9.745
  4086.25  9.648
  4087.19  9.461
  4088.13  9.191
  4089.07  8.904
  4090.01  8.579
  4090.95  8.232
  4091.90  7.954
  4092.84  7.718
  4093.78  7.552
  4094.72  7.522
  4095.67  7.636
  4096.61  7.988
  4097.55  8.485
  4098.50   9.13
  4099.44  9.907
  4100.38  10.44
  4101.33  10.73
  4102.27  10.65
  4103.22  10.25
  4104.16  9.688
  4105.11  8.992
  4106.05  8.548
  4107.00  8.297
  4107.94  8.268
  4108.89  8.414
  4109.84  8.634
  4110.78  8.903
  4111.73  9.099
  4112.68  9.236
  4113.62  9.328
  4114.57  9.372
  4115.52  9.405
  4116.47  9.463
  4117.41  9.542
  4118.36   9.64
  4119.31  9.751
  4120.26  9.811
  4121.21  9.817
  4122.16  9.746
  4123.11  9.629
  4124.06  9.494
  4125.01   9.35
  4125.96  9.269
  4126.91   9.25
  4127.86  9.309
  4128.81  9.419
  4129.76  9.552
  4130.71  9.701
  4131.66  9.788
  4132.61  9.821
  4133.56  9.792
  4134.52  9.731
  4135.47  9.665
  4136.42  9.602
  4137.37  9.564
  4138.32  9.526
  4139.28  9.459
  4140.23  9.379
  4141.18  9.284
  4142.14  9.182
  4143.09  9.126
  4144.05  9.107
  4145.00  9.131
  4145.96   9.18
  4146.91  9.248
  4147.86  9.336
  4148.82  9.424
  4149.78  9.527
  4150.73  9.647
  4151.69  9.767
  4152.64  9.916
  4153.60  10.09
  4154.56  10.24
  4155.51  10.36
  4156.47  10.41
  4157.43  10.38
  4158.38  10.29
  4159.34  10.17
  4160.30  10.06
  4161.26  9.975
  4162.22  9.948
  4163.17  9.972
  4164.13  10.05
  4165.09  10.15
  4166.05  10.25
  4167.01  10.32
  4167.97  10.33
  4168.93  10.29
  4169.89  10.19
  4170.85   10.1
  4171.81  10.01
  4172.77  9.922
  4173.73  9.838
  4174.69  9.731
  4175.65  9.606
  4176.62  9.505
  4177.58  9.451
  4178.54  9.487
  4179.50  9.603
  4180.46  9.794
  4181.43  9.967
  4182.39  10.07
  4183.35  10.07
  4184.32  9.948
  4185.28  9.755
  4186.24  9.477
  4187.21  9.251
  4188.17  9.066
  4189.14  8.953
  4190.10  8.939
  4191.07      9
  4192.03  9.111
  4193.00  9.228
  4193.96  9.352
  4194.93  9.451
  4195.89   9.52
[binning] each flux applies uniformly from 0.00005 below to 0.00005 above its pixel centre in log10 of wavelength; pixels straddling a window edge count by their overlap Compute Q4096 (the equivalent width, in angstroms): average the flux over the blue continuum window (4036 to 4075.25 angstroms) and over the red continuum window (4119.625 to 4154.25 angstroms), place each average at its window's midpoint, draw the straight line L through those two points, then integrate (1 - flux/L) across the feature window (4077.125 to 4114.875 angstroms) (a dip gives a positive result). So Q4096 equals 2.92 angstroms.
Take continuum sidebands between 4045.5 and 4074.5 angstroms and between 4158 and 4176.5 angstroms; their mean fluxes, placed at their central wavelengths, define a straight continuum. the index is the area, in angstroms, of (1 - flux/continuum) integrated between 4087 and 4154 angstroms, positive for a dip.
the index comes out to 5.4 angstroms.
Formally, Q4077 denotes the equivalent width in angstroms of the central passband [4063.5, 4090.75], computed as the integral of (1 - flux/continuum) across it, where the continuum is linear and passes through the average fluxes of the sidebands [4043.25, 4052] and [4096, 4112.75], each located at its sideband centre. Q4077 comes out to 0.6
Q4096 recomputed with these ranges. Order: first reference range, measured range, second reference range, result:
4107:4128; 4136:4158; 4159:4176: 0.3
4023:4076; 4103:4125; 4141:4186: 1.4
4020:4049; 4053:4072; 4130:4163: -0.1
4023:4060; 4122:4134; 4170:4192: 0.3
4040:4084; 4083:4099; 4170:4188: 2.0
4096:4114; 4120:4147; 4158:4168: 0.5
